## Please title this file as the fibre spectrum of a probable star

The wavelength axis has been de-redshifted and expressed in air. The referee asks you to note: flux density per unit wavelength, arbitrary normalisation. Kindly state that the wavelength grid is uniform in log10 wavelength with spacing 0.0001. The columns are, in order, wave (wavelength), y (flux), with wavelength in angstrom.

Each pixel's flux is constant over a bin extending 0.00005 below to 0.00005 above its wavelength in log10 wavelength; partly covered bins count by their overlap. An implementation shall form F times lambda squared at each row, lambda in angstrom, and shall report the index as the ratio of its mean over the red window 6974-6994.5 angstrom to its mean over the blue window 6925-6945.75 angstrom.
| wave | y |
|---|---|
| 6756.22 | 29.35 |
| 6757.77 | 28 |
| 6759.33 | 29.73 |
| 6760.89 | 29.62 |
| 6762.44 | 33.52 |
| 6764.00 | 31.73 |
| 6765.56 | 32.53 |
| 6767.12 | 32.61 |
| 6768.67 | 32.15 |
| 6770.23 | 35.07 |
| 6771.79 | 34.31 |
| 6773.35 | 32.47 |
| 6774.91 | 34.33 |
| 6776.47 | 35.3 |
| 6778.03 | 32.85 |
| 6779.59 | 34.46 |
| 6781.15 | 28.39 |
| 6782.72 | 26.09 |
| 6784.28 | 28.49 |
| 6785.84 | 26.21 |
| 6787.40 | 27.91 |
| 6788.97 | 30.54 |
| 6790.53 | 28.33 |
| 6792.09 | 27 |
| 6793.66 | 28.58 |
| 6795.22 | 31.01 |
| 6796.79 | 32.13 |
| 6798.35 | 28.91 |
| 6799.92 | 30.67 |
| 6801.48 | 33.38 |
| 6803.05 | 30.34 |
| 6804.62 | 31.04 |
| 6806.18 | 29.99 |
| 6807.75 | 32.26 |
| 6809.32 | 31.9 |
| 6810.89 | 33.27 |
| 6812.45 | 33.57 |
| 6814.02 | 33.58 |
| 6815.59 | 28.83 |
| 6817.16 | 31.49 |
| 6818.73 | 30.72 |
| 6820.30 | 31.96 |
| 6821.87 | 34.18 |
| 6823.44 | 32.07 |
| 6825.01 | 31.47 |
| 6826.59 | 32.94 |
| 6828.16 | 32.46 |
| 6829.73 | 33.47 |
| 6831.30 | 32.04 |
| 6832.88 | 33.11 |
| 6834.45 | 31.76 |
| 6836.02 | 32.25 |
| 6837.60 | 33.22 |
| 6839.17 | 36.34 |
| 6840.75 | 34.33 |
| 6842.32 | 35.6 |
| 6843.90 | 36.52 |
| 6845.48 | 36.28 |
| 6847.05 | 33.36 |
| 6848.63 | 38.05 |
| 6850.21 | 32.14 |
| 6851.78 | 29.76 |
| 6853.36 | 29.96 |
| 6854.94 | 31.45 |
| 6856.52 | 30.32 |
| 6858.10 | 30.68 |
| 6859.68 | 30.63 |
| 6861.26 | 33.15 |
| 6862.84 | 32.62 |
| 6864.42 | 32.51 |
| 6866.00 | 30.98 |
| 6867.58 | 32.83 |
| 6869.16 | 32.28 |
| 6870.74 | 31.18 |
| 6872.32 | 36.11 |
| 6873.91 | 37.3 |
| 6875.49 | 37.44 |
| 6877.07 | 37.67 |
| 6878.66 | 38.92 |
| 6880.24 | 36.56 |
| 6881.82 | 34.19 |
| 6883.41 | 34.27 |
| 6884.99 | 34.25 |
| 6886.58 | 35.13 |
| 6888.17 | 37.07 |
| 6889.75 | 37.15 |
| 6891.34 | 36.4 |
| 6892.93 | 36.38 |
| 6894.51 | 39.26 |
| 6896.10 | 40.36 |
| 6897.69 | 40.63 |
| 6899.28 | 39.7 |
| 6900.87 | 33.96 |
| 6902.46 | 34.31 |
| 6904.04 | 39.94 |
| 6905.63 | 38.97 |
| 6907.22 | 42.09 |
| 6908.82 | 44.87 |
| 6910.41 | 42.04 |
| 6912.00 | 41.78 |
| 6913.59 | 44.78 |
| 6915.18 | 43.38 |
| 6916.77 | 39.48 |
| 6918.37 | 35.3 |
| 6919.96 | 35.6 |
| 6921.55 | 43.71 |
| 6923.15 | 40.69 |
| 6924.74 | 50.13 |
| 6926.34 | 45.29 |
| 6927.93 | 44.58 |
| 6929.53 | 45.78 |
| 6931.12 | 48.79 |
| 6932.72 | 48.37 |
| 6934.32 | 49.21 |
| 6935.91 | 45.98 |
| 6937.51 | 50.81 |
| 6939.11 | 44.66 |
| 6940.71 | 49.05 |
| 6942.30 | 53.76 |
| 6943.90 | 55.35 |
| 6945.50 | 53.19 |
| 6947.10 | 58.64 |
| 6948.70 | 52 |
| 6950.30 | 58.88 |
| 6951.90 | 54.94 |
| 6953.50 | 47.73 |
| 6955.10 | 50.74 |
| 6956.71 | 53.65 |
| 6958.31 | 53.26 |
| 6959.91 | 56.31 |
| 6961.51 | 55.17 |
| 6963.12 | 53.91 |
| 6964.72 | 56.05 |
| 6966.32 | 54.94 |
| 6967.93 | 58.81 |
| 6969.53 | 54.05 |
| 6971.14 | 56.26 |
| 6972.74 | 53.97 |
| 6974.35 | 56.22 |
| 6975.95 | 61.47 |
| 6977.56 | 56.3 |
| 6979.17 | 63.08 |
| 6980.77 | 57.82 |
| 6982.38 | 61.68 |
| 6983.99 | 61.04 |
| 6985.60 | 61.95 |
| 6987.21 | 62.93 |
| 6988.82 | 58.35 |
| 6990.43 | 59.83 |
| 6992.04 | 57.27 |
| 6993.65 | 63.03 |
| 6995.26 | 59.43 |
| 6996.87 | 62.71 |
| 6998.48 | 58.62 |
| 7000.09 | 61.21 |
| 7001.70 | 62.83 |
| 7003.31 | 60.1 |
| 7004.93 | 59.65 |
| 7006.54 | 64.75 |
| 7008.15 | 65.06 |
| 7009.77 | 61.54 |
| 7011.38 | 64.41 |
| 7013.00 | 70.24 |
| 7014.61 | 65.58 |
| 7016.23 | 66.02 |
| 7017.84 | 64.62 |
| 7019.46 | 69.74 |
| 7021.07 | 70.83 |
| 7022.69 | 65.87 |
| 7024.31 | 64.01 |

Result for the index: 1.25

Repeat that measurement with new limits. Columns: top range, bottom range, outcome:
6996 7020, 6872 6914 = 1.73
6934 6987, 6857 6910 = 1.56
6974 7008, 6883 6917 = 1.60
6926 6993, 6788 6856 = 1.76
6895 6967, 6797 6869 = 1.49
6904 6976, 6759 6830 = 1.64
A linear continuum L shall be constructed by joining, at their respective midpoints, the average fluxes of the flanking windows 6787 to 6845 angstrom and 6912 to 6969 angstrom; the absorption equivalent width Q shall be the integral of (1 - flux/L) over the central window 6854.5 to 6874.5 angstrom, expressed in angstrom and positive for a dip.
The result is 3.3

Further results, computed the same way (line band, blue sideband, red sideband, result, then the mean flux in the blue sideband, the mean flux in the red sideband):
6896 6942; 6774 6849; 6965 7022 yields 5.9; 31.9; 61.3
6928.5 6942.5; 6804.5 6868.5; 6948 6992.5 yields 0.6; 32.6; 56.7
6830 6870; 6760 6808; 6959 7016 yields 7.4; 31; 60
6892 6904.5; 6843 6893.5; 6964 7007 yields 0.8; 34.2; 59.4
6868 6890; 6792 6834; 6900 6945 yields 2.0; 31.6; 44.1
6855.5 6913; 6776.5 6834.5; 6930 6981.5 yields 9.1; 31.1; 53.8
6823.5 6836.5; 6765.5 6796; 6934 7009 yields 1.8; 30.9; 56.8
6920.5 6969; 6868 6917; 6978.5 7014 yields -1.1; 37.9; 61.7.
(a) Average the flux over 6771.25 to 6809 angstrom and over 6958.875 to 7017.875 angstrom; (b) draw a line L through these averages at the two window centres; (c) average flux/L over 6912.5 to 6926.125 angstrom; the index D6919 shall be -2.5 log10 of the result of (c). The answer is 0.19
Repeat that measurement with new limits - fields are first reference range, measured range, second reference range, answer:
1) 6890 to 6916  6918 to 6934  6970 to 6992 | 0.03 mag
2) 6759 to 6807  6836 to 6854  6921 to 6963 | 0.13 mag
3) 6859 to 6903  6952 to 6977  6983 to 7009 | -0.01 mag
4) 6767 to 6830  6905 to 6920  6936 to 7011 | 0.17 mag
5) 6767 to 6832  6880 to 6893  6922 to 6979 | 0.22 mag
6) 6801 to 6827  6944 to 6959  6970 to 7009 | 0.01 mag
